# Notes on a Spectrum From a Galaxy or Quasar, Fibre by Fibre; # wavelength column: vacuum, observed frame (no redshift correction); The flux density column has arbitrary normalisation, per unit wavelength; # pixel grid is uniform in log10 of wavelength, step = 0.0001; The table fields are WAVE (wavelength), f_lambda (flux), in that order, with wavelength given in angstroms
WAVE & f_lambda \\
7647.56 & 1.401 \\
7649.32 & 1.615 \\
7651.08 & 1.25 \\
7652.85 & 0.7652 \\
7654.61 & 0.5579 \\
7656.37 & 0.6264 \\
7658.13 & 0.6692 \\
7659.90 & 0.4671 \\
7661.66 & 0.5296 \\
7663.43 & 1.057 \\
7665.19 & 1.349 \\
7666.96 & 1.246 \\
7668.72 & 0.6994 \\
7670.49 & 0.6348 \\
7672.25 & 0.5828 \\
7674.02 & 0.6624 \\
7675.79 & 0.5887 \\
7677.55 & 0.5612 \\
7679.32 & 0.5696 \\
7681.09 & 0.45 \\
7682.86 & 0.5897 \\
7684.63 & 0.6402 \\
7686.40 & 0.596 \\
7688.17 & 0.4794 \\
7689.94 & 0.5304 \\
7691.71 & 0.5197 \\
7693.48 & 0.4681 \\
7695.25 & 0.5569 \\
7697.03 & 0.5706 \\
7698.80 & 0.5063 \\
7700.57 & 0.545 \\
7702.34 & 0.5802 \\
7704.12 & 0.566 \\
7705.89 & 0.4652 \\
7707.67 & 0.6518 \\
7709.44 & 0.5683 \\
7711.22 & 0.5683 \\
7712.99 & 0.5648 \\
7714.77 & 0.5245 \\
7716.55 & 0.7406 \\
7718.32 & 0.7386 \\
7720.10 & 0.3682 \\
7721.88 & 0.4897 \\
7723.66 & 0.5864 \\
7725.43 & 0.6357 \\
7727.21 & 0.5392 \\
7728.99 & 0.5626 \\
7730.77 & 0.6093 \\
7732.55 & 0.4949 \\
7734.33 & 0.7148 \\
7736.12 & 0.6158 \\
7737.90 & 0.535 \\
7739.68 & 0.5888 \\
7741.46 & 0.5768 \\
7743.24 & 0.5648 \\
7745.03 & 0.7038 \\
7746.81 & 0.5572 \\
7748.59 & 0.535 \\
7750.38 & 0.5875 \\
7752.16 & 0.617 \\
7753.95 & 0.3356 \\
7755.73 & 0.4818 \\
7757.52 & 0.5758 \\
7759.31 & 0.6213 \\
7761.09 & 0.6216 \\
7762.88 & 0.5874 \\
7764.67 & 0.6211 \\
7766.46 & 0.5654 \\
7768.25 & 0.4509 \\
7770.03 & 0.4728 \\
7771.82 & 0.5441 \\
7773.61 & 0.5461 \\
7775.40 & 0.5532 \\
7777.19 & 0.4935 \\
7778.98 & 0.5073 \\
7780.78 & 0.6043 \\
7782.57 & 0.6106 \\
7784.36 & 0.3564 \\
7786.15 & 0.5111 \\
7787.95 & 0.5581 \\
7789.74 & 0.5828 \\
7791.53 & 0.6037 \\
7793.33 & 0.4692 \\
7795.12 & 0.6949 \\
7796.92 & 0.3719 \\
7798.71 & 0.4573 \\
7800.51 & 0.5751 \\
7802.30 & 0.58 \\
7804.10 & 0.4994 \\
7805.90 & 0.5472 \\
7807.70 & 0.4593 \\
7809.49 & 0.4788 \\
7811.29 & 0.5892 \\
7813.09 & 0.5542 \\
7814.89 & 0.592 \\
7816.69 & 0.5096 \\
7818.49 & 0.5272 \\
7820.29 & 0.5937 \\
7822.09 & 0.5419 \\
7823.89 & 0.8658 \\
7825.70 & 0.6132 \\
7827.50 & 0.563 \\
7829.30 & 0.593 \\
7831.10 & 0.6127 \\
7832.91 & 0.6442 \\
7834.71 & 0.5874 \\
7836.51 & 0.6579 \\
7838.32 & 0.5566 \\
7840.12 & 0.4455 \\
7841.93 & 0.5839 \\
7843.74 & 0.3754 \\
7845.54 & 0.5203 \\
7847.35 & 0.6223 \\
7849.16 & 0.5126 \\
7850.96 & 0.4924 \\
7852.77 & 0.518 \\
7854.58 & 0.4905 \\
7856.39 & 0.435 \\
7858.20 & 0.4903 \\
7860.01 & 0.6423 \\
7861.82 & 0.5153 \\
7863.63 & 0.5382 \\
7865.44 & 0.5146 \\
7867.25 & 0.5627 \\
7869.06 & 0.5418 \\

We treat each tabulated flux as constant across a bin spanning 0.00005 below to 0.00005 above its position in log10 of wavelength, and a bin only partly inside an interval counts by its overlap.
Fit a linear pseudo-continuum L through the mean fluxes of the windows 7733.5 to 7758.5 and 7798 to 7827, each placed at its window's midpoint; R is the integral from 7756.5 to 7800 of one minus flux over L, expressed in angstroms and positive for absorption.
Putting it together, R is 2.0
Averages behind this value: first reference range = 0.57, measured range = 0.541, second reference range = 0.562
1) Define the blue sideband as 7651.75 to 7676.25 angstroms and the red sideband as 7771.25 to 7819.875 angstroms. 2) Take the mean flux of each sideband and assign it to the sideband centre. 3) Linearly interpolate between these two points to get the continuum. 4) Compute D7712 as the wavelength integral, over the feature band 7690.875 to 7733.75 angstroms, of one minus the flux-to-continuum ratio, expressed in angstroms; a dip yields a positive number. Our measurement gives 7.0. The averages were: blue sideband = 0.752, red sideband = 0.533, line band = 0.56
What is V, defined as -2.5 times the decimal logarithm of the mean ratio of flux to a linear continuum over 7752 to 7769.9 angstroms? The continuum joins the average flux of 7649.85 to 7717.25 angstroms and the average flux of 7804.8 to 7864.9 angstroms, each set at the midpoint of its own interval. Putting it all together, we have 0.11 mag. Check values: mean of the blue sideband 0.649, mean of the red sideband 0.553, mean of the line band 0.542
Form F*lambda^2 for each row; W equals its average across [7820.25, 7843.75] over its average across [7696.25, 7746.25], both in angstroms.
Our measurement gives 1.06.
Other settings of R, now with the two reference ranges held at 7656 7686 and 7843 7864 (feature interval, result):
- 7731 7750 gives 1.2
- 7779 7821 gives 2.4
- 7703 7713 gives 1.5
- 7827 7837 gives -1.4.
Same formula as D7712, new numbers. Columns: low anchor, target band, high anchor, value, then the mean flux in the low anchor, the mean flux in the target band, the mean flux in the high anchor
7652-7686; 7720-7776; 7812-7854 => 6.5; 0.696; 0.561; 0.568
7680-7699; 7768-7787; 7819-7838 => 2.4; 0.538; 0.516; 0.623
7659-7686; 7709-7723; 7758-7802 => 1.5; 0.706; 0.57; 0.542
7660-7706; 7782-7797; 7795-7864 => 1.0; 0.636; 0.535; 0.548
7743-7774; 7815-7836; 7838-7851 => -3.3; 0.555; 0.605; 0.513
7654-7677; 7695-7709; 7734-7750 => 2.4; 0.744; 0.556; 0.594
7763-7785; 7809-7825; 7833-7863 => -1.7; 0.531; 0.586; 0.531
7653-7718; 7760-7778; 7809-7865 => 1.3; 0.627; 0.547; 0.557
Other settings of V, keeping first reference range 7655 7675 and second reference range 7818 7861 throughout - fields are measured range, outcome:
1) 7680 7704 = 0.333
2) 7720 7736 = 0.218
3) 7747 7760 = 0.232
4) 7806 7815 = 0.126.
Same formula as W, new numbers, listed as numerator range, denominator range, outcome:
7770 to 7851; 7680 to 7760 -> 1.00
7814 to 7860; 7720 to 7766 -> 1.01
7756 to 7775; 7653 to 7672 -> 0.74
